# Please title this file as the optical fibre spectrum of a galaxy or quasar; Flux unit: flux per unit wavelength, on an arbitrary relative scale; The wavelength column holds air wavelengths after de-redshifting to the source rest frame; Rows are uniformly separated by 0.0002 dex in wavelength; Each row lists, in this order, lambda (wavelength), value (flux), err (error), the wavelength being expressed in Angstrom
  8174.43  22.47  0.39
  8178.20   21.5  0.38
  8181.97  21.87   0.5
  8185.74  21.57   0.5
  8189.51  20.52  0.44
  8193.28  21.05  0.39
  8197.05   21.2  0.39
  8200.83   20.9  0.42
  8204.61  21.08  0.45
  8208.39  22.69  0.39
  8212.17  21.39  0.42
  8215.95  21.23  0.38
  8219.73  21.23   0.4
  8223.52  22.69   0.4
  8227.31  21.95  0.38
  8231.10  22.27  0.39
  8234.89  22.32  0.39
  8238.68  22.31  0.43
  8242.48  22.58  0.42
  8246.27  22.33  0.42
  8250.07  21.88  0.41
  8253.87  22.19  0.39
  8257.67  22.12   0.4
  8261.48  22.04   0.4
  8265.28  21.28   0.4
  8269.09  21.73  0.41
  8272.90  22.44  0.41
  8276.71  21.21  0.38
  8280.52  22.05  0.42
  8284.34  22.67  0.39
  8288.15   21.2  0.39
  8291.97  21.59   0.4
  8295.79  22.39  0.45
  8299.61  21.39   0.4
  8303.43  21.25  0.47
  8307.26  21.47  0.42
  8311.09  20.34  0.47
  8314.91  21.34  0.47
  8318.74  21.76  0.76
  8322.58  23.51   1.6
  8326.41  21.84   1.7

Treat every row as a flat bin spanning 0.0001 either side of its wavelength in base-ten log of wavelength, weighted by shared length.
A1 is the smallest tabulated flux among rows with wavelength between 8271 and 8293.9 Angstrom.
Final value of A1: 21.2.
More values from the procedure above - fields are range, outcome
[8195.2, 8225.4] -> 20.9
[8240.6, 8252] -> 21.88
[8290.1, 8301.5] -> 21.39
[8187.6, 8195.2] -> 20.52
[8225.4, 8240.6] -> 21.95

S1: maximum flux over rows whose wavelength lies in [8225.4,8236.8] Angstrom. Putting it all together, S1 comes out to 22.32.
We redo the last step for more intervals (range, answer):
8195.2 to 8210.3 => 22.69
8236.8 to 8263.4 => 22.58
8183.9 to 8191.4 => 21.57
